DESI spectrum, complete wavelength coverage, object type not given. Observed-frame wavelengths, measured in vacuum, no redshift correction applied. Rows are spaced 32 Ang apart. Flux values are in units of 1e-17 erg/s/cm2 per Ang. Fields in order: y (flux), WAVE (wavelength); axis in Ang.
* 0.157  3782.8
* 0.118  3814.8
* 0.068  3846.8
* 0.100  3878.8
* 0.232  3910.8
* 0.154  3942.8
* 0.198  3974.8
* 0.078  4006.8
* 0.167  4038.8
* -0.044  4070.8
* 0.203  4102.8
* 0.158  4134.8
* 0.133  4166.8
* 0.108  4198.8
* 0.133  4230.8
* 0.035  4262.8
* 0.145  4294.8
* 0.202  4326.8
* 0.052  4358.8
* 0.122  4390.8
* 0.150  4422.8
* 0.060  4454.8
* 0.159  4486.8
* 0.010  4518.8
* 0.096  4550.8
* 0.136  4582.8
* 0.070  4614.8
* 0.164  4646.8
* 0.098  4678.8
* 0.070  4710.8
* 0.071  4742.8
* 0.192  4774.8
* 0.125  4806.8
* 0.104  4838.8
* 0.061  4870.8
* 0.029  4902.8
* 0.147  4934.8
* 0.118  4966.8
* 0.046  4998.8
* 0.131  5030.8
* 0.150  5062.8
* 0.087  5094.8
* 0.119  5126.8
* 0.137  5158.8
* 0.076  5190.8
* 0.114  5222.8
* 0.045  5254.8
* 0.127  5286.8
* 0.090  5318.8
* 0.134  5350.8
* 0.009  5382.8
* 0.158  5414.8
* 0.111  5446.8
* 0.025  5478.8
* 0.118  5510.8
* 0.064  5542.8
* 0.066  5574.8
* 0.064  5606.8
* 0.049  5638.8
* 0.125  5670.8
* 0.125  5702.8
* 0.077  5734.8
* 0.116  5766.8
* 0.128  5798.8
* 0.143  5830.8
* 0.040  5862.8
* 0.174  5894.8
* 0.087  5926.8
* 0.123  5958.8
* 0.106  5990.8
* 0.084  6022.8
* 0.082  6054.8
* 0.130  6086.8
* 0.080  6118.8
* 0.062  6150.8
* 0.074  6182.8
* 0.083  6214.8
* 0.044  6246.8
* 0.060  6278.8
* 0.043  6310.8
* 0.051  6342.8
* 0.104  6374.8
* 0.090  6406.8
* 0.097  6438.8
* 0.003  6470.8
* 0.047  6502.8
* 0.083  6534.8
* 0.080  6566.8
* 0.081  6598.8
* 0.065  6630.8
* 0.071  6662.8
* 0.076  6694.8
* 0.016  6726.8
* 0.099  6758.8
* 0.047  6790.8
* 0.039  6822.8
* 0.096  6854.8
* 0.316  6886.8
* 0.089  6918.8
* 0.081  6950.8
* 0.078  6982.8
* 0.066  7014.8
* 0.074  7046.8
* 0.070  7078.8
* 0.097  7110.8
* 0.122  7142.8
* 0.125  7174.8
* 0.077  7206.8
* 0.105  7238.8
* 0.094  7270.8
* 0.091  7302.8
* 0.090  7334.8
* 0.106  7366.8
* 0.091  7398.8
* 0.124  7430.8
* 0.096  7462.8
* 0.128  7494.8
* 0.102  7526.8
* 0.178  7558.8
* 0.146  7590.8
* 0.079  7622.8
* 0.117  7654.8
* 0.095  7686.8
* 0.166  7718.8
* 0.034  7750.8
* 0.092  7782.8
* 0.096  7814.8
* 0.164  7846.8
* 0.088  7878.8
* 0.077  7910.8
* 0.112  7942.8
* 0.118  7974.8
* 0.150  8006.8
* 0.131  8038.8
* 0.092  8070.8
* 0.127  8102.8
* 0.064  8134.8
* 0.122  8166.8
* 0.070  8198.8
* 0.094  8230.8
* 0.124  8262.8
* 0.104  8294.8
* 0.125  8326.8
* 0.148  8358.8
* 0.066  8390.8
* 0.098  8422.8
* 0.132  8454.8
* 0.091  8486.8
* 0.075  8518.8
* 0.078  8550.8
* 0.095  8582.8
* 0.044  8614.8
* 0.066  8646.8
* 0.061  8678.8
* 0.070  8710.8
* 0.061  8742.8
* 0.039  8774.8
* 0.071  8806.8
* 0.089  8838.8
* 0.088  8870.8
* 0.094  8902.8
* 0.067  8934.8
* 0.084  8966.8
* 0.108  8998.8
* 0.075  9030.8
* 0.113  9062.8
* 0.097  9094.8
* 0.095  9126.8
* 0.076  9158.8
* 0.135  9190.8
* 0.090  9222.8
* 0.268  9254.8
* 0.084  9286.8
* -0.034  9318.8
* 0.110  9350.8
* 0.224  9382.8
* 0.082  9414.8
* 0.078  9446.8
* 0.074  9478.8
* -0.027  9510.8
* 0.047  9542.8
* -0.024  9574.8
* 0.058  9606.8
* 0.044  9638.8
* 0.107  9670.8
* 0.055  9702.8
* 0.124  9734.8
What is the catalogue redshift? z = 0.85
